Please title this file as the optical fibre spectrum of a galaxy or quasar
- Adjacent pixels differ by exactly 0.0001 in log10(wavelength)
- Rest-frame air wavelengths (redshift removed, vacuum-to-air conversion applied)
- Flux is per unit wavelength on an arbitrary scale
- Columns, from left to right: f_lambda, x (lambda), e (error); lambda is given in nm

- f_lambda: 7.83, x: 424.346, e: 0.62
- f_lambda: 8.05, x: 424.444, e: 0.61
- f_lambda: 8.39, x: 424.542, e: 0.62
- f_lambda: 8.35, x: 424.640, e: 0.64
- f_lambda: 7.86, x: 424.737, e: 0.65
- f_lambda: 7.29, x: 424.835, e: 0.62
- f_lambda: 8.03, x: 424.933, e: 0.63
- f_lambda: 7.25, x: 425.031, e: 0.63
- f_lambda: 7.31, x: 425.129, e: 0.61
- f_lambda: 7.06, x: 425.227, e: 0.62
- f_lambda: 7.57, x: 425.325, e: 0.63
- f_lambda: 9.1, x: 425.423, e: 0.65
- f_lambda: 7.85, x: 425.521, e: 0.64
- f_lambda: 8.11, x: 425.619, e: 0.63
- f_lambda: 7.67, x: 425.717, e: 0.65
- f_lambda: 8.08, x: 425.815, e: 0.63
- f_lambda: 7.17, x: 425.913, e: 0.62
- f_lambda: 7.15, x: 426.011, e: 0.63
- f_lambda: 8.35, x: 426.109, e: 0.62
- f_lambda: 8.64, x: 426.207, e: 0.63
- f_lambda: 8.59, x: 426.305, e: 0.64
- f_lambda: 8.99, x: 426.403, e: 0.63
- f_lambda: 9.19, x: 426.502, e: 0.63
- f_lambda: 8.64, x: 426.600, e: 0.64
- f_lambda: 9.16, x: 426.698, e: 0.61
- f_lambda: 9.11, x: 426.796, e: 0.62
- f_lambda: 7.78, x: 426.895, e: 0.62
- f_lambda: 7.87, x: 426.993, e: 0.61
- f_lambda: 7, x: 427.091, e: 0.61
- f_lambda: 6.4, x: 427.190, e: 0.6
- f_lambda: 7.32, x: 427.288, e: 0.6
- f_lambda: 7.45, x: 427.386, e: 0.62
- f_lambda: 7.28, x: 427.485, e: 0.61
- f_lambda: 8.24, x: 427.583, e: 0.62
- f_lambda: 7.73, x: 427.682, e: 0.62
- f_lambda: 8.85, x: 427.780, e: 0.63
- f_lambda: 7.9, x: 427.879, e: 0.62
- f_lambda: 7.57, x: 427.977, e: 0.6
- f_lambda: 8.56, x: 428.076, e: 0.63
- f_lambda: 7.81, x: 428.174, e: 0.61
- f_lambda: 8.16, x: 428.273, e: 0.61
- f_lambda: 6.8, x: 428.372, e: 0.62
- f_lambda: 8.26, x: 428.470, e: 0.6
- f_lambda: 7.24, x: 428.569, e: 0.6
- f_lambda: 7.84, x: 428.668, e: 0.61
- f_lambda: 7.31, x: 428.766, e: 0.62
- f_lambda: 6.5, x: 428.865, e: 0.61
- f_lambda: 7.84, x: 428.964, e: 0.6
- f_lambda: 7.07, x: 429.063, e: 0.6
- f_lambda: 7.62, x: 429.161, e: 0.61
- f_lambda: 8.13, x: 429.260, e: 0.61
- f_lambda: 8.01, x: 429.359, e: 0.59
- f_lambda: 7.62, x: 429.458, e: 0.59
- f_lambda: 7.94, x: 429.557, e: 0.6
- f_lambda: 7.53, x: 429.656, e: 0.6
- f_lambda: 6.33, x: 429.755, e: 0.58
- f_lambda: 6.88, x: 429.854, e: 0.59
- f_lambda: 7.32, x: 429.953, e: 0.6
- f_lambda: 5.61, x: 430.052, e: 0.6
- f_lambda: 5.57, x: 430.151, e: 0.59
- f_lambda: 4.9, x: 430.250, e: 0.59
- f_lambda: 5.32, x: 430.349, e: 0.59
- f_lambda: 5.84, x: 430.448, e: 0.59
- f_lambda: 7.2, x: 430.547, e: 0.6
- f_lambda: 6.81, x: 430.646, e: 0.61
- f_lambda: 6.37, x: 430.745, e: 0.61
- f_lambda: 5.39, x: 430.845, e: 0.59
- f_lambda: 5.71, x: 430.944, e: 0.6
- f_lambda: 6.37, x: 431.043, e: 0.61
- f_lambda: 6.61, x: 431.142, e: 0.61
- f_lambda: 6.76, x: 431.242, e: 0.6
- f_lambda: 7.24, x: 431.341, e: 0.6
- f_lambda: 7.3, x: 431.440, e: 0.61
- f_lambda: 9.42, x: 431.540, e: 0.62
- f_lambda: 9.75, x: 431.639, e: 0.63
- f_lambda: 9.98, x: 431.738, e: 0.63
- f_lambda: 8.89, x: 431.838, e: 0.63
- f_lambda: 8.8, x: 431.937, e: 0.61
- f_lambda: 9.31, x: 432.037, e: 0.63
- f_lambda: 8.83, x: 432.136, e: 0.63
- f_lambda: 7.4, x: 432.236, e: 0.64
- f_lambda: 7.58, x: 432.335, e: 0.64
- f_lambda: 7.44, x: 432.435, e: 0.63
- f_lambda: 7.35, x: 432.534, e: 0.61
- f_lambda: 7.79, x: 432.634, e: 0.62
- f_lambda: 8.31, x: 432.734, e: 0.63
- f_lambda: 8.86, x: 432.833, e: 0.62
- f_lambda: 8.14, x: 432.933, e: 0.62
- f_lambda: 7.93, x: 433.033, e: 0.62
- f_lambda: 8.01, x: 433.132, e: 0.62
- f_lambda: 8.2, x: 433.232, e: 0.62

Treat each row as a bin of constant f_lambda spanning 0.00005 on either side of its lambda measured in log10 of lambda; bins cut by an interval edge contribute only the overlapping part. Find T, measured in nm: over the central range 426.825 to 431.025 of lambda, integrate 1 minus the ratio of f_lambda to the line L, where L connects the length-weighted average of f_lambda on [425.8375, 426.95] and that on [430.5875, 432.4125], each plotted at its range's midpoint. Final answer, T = 0.47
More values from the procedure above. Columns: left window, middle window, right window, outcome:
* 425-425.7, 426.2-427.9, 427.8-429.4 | -0.09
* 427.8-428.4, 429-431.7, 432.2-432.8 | 0.30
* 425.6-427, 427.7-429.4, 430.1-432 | 0.00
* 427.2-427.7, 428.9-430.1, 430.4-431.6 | -0.04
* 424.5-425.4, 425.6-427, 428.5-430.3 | -0.15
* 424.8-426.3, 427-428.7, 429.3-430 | -0.02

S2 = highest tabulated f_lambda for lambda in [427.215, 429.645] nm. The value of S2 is 8.85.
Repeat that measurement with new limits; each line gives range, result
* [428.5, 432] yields 9.98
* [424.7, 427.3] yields 9.19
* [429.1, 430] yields 8.13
